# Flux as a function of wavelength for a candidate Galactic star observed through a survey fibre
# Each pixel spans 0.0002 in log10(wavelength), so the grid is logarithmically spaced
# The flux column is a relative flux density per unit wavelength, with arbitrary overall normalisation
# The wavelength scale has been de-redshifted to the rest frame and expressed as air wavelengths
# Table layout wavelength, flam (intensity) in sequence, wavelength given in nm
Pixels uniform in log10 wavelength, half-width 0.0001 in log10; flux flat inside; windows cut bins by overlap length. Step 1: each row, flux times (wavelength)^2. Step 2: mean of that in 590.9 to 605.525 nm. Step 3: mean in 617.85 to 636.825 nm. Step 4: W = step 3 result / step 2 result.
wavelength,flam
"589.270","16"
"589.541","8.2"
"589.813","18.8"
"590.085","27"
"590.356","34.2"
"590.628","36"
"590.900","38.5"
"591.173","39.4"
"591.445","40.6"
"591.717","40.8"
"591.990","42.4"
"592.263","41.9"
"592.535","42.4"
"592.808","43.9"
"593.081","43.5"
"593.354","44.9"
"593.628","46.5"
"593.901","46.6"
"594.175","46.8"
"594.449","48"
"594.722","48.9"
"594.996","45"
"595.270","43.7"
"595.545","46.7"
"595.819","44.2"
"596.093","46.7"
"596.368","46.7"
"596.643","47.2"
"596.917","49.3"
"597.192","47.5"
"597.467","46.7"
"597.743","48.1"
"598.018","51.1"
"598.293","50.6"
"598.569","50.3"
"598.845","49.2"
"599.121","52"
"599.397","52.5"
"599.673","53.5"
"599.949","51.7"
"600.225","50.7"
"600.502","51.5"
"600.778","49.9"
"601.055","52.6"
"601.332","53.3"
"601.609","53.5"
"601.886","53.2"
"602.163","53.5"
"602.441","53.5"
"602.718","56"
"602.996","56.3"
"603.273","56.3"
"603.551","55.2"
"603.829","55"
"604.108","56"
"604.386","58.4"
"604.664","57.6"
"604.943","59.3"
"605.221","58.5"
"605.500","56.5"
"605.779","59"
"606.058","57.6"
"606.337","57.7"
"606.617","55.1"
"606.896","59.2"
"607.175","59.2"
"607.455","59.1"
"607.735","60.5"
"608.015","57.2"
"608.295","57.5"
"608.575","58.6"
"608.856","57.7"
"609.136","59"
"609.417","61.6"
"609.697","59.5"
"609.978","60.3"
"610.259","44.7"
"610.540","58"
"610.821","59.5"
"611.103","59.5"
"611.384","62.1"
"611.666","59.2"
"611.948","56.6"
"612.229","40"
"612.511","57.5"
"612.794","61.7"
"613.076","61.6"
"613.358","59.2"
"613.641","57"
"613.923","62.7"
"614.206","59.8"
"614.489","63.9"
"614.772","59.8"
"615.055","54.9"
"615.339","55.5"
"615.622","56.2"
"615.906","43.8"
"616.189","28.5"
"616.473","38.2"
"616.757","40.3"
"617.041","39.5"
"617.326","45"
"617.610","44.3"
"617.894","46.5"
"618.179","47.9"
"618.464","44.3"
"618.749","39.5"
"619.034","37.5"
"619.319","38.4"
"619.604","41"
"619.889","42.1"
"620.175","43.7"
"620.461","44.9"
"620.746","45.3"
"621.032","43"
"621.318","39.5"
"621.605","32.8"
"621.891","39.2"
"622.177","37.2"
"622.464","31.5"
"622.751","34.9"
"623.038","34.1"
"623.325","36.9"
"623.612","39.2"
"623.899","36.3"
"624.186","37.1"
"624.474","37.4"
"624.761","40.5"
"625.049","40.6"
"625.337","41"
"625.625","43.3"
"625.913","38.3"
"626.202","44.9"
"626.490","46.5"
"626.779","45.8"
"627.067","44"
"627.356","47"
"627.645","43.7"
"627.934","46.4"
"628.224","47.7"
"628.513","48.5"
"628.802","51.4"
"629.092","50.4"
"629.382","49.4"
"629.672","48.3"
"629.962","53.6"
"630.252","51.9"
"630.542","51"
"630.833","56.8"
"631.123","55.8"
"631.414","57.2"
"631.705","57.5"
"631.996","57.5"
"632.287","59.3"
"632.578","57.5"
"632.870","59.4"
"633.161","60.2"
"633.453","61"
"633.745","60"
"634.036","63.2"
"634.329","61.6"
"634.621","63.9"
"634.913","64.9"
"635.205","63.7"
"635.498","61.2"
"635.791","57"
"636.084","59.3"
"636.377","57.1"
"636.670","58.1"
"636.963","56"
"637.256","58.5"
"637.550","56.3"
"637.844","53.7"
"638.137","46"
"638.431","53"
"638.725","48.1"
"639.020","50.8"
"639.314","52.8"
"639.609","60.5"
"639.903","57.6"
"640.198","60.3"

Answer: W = 1.07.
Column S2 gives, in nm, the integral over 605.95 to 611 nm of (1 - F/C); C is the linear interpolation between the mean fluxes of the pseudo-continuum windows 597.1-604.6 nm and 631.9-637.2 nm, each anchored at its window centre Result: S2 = -0.34 nm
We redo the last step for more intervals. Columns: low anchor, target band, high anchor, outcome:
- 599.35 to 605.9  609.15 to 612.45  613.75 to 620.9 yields -0.418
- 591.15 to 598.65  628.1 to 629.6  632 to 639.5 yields 0.168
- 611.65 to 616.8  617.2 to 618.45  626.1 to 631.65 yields 0.163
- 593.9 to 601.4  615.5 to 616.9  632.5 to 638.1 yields 0.334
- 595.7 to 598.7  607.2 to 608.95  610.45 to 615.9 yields -0.123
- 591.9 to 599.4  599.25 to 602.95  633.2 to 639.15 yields -0.345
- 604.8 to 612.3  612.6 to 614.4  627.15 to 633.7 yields -0.117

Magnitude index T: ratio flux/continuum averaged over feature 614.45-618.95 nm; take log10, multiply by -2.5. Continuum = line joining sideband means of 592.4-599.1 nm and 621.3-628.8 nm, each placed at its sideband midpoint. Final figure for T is -0.09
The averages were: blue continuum 46.9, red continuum 40.8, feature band 46.2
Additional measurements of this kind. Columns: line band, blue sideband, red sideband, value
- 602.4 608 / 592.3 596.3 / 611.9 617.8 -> -0.177 mag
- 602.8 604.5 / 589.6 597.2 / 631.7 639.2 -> -0.219 mag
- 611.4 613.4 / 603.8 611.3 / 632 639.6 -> 0.021 mag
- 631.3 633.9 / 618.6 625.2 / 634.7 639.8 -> -0.155 mag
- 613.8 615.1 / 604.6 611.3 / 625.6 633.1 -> -0.088 mag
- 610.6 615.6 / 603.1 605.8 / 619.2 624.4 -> -0.212 mag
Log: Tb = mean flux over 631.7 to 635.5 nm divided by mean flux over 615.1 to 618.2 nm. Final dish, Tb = 1.37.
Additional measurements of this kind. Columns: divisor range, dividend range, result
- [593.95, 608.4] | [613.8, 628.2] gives 0.82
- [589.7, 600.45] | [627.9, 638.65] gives 1.25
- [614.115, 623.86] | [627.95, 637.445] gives 1.32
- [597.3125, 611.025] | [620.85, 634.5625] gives 0.86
